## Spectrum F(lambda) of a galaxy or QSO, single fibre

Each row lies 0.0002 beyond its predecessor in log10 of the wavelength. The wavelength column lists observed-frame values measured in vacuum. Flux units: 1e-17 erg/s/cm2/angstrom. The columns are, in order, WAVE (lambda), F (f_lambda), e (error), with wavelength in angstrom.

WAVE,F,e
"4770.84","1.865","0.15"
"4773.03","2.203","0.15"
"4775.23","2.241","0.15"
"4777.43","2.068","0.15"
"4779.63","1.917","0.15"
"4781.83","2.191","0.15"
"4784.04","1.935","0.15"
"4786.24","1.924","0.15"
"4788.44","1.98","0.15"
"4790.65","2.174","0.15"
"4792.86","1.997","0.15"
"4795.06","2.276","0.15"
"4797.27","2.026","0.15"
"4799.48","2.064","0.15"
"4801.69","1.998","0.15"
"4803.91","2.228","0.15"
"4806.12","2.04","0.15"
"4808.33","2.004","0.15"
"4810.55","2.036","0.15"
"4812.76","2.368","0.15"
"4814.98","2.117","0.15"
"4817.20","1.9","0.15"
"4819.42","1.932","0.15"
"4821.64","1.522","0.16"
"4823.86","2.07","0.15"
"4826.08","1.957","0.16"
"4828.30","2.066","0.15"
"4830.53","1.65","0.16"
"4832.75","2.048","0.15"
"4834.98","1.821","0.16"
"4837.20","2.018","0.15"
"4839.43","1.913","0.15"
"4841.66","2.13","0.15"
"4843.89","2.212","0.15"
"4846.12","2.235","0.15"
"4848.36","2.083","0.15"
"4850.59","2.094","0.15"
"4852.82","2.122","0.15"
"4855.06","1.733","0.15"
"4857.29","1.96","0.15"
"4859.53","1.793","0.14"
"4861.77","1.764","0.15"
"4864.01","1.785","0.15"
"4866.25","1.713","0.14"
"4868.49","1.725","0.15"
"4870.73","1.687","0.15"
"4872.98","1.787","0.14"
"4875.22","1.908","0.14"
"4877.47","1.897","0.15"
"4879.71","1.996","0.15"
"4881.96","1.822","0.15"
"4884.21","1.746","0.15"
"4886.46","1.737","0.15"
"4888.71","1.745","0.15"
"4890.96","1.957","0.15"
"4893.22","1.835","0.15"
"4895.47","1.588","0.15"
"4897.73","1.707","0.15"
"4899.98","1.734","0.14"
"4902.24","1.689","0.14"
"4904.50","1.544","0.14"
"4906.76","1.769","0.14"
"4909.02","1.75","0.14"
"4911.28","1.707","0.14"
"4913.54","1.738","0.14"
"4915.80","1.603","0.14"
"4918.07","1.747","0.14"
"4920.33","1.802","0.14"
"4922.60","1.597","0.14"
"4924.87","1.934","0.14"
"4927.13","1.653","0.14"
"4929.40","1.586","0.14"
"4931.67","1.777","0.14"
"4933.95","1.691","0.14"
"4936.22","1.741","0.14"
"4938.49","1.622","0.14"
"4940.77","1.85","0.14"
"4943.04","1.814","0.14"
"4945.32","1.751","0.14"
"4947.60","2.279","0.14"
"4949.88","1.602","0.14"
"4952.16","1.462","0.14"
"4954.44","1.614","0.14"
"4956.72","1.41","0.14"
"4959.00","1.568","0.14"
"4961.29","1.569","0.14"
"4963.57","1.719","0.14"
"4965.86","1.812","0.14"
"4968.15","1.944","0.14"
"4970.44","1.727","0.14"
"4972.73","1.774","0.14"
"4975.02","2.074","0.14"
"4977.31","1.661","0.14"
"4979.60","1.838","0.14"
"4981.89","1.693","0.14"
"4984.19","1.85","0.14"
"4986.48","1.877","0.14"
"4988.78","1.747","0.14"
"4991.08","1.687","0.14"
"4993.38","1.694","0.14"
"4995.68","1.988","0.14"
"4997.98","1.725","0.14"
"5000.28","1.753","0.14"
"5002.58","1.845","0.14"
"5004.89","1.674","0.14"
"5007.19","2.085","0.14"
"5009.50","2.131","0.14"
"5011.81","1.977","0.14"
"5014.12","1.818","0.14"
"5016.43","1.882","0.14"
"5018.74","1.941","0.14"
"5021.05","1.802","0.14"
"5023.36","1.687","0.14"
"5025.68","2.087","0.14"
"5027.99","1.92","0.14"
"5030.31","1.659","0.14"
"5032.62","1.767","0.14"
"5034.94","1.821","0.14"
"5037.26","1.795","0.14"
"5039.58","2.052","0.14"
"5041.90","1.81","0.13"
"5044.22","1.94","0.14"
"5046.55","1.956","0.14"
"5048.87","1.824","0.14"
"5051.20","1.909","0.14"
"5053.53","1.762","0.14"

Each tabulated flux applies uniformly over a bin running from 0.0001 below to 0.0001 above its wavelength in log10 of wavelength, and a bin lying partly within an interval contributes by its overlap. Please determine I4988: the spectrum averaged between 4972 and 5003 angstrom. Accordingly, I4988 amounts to 1.8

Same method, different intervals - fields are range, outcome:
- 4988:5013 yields 1.85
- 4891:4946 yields 1.72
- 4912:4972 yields 1.72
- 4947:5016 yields 1.78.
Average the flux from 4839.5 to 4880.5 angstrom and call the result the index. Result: 1.92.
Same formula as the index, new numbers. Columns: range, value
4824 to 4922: 1.84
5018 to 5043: 1.85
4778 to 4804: 2.05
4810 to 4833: 1.97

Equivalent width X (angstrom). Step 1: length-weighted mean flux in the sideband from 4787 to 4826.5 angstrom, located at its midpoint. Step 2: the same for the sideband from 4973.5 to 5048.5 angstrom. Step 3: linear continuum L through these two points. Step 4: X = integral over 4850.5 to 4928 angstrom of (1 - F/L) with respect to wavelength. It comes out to 7.3 angstrom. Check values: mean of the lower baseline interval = 2.04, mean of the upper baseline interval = 1.85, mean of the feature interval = 1.78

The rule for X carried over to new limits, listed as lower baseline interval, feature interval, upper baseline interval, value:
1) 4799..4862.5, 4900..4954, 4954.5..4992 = 2.95 angstrom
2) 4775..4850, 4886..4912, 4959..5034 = 2.72 angstrom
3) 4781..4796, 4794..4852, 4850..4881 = -1.88 angstrom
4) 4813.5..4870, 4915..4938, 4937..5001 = 1.30 angstrom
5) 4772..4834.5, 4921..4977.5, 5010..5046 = 5.72 angstrom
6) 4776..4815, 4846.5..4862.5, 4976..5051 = 0.47 angstrom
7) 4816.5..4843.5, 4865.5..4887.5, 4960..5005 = 0.94 angstrom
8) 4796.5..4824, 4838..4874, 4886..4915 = -0.90 angstrom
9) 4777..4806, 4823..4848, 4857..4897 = -1.16 angstrom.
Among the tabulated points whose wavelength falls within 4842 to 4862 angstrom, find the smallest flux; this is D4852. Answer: 1.733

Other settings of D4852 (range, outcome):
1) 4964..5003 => 1.661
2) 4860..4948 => 1.544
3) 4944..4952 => 1.602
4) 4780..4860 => 1.522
